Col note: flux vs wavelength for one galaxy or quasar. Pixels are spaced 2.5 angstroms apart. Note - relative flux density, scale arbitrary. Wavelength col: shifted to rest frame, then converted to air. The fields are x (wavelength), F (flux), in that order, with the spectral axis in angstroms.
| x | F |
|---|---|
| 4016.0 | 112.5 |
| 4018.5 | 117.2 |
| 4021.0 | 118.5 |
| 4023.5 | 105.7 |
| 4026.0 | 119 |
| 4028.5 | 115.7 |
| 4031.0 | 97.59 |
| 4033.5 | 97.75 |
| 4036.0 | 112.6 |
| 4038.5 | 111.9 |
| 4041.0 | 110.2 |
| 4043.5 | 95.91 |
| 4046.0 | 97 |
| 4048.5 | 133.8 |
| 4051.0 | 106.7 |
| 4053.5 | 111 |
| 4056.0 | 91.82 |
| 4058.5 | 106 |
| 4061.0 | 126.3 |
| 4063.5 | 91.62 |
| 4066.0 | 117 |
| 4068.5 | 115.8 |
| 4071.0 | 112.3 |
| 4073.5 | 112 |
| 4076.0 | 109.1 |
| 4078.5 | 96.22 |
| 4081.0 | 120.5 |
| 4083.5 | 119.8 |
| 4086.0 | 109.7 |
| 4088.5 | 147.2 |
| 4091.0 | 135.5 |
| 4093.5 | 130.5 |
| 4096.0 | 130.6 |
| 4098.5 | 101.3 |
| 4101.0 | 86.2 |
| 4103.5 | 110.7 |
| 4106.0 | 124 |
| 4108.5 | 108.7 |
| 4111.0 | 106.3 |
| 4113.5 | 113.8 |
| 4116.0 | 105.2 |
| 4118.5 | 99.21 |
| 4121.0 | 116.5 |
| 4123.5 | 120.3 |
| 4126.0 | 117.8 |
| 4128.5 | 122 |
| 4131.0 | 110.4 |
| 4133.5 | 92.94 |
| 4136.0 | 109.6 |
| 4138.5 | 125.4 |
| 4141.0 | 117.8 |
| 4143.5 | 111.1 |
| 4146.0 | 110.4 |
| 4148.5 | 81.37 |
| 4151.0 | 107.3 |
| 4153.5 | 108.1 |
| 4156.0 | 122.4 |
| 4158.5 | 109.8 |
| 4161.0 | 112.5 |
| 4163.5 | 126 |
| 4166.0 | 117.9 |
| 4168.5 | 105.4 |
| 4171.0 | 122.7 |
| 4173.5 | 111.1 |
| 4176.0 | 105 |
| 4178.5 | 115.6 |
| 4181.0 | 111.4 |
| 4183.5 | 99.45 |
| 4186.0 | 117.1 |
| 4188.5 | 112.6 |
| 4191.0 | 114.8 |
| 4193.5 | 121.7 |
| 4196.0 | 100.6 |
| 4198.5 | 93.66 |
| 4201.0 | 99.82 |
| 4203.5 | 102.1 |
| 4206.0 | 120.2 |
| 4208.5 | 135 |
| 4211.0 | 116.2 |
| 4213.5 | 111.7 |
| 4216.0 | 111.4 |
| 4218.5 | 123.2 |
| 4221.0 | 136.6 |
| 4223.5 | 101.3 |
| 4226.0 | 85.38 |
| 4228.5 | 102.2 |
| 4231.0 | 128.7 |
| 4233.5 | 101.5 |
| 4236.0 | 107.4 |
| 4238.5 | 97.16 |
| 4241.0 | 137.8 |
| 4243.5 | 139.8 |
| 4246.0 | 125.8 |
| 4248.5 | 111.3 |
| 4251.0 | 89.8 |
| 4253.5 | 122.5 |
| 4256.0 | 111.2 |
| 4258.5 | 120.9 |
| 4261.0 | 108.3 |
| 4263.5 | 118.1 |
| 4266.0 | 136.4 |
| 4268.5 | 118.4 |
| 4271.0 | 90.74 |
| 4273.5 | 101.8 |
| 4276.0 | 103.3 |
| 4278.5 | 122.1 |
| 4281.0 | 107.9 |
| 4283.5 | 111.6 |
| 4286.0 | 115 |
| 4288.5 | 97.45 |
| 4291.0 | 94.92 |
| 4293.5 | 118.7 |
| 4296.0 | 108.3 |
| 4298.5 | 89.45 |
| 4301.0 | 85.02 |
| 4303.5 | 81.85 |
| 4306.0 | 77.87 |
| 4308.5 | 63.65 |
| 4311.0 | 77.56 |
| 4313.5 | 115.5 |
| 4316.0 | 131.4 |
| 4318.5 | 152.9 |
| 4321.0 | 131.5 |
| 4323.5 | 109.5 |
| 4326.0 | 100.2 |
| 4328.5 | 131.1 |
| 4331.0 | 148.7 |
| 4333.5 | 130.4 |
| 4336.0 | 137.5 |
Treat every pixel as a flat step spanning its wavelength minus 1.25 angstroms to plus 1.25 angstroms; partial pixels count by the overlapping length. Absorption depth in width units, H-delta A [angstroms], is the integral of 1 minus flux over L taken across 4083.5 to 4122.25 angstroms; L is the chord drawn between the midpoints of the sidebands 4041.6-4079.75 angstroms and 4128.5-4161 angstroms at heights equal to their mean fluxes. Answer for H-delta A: -2.3 angstroms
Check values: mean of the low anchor 108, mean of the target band 115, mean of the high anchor 110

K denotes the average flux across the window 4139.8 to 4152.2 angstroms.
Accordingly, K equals 106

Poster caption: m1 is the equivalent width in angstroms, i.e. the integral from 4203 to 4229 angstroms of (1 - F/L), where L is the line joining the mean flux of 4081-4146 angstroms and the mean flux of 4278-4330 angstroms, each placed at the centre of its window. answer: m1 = -0.9 angstroms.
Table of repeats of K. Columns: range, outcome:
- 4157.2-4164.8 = 116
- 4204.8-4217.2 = 119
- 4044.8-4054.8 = 112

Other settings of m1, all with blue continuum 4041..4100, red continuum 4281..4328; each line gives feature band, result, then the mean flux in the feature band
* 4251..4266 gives -1.4 angstroms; 116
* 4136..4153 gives 0.3 angstroms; 109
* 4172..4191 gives -0.3 angstroms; 111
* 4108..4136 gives 0.3 angstroms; 110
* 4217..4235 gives -0.7 angstroms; 111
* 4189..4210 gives -0.5 angstroms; 111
